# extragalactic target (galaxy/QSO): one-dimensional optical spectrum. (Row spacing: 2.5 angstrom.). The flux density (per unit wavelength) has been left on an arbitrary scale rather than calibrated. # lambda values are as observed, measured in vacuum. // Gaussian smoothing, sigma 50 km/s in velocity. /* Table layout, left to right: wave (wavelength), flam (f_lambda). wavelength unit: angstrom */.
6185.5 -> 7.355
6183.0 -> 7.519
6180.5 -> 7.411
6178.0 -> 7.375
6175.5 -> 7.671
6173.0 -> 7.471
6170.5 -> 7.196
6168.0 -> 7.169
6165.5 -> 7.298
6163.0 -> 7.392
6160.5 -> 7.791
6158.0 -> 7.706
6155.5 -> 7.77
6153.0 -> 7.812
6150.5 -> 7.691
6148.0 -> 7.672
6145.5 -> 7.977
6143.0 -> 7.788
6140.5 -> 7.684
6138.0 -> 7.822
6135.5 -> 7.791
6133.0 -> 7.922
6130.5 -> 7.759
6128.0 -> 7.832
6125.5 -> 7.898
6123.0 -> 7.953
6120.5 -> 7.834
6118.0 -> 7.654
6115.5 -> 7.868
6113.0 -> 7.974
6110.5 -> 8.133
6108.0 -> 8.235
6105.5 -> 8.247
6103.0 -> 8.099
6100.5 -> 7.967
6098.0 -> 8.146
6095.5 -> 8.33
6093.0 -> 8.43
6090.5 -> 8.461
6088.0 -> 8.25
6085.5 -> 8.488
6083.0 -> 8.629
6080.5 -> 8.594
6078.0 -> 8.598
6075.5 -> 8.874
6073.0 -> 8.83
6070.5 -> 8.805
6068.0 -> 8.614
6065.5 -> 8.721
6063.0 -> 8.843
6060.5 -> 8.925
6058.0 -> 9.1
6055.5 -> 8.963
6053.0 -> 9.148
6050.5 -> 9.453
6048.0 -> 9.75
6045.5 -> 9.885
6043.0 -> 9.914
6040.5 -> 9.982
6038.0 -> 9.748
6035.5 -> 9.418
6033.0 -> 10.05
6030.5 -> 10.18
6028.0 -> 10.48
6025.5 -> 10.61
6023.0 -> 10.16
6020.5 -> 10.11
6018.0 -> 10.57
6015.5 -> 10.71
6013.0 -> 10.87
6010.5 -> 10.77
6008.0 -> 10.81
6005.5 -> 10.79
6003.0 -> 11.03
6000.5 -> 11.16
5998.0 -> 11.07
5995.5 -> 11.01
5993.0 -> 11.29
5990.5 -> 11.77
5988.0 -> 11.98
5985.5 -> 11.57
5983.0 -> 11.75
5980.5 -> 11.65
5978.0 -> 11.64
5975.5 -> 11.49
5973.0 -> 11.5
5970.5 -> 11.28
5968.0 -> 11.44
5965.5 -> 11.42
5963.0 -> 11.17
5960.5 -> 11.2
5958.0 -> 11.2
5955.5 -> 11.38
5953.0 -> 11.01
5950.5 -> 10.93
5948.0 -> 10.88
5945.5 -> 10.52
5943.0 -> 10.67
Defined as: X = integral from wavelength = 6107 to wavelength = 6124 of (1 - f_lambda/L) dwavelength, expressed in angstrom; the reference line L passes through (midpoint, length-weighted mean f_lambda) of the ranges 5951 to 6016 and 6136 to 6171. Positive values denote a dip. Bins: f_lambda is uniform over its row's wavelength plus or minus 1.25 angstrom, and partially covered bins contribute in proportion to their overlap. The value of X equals 1.02 angstrom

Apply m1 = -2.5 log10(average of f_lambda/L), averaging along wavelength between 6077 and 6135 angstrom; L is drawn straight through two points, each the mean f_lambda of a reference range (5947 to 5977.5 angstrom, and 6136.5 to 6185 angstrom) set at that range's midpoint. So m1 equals 0.06 mag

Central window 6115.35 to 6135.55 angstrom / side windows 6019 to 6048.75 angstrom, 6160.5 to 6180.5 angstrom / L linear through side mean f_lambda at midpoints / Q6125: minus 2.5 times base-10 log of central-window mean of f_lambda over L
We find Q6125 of 0.06 mag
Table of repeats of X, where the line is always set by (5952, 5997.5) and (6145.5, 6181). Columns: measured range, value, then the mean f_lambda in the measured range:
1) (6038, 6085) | 2.7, 9.1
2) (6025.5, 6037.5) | 0.2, 10.1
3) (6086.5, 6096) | 0.7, 8.37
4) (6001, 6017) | -0.2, 10.8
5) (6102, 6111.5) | 0.6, 8.18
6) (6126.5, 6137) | 0.5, 7.83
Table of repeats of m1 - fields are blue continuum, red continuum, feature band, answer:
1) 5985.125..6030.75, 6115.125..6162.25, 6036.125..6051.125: 0.029 mag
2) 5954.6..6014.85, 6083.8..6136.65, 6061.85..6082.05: 0.039 mag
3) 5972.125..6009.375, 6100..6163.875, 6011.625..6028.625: 0.013 mag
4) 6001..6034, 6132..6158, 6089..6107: 0.073 mag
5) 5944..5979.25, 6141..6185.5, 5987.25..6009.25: -0.064 mag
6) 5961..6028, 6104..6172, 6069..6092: 0.062 mag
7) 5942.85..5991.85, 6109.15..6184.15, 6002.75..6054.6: -0.010 mag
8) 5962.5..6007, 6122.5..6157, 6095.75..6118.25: 0.065 mag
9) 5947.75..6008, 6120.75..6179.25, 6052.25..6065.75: 0.075 mag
